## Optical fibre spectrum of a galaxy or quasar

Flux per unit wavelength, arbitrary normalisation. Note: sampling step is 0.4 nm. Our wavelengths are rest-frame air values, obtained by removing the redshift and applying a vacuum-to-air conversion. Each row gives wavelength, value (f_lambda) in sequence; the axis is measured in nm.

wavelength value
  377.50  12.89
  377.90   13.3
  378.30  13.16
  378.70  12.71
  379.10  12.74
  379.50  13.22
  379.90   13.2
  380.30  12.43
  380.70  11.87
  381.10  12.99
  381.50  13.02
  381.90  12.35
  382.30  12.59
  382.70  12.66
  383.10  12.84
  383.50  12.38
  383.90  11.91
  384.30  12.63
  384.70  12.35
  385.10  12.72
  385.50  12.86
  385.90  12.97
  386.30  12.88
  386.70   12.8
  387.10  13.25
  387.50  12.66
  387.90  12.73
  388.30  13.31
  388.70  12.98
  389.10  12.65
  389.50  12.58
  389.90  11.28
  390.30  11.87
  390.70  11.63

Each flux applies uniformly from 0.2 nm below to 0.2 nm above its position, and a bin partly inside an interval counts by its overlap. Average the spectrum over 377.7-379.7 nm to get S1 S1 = 13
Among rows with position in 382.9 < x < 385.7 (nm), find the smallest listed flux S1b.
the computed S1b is 11.91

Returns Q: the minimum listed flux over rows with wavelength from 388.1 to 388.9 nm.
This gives 12.98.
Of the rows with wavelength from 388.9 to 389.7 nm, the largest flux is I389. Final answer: 12.65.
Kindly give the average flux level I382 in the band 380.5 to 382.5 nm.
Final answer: 12.6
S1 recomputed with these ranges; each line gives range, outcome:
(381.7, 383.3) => 12.6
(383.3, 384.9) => 12.3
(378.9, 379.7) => 13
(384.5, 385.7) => 12.6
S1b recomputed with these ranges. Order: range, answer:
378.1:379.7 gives 12.71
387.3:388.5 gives 12.66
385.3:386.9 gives 12.8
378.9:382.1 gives 11.87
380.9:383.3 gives 12.35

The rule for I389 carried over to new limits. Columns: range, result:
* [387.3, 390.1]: 13.31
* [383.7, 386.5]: 12.97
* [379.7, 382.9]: 13.2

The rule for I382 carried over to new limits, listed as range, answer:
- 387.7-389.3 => 12.9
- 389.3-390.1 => 11.9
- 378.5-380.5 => 12.9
